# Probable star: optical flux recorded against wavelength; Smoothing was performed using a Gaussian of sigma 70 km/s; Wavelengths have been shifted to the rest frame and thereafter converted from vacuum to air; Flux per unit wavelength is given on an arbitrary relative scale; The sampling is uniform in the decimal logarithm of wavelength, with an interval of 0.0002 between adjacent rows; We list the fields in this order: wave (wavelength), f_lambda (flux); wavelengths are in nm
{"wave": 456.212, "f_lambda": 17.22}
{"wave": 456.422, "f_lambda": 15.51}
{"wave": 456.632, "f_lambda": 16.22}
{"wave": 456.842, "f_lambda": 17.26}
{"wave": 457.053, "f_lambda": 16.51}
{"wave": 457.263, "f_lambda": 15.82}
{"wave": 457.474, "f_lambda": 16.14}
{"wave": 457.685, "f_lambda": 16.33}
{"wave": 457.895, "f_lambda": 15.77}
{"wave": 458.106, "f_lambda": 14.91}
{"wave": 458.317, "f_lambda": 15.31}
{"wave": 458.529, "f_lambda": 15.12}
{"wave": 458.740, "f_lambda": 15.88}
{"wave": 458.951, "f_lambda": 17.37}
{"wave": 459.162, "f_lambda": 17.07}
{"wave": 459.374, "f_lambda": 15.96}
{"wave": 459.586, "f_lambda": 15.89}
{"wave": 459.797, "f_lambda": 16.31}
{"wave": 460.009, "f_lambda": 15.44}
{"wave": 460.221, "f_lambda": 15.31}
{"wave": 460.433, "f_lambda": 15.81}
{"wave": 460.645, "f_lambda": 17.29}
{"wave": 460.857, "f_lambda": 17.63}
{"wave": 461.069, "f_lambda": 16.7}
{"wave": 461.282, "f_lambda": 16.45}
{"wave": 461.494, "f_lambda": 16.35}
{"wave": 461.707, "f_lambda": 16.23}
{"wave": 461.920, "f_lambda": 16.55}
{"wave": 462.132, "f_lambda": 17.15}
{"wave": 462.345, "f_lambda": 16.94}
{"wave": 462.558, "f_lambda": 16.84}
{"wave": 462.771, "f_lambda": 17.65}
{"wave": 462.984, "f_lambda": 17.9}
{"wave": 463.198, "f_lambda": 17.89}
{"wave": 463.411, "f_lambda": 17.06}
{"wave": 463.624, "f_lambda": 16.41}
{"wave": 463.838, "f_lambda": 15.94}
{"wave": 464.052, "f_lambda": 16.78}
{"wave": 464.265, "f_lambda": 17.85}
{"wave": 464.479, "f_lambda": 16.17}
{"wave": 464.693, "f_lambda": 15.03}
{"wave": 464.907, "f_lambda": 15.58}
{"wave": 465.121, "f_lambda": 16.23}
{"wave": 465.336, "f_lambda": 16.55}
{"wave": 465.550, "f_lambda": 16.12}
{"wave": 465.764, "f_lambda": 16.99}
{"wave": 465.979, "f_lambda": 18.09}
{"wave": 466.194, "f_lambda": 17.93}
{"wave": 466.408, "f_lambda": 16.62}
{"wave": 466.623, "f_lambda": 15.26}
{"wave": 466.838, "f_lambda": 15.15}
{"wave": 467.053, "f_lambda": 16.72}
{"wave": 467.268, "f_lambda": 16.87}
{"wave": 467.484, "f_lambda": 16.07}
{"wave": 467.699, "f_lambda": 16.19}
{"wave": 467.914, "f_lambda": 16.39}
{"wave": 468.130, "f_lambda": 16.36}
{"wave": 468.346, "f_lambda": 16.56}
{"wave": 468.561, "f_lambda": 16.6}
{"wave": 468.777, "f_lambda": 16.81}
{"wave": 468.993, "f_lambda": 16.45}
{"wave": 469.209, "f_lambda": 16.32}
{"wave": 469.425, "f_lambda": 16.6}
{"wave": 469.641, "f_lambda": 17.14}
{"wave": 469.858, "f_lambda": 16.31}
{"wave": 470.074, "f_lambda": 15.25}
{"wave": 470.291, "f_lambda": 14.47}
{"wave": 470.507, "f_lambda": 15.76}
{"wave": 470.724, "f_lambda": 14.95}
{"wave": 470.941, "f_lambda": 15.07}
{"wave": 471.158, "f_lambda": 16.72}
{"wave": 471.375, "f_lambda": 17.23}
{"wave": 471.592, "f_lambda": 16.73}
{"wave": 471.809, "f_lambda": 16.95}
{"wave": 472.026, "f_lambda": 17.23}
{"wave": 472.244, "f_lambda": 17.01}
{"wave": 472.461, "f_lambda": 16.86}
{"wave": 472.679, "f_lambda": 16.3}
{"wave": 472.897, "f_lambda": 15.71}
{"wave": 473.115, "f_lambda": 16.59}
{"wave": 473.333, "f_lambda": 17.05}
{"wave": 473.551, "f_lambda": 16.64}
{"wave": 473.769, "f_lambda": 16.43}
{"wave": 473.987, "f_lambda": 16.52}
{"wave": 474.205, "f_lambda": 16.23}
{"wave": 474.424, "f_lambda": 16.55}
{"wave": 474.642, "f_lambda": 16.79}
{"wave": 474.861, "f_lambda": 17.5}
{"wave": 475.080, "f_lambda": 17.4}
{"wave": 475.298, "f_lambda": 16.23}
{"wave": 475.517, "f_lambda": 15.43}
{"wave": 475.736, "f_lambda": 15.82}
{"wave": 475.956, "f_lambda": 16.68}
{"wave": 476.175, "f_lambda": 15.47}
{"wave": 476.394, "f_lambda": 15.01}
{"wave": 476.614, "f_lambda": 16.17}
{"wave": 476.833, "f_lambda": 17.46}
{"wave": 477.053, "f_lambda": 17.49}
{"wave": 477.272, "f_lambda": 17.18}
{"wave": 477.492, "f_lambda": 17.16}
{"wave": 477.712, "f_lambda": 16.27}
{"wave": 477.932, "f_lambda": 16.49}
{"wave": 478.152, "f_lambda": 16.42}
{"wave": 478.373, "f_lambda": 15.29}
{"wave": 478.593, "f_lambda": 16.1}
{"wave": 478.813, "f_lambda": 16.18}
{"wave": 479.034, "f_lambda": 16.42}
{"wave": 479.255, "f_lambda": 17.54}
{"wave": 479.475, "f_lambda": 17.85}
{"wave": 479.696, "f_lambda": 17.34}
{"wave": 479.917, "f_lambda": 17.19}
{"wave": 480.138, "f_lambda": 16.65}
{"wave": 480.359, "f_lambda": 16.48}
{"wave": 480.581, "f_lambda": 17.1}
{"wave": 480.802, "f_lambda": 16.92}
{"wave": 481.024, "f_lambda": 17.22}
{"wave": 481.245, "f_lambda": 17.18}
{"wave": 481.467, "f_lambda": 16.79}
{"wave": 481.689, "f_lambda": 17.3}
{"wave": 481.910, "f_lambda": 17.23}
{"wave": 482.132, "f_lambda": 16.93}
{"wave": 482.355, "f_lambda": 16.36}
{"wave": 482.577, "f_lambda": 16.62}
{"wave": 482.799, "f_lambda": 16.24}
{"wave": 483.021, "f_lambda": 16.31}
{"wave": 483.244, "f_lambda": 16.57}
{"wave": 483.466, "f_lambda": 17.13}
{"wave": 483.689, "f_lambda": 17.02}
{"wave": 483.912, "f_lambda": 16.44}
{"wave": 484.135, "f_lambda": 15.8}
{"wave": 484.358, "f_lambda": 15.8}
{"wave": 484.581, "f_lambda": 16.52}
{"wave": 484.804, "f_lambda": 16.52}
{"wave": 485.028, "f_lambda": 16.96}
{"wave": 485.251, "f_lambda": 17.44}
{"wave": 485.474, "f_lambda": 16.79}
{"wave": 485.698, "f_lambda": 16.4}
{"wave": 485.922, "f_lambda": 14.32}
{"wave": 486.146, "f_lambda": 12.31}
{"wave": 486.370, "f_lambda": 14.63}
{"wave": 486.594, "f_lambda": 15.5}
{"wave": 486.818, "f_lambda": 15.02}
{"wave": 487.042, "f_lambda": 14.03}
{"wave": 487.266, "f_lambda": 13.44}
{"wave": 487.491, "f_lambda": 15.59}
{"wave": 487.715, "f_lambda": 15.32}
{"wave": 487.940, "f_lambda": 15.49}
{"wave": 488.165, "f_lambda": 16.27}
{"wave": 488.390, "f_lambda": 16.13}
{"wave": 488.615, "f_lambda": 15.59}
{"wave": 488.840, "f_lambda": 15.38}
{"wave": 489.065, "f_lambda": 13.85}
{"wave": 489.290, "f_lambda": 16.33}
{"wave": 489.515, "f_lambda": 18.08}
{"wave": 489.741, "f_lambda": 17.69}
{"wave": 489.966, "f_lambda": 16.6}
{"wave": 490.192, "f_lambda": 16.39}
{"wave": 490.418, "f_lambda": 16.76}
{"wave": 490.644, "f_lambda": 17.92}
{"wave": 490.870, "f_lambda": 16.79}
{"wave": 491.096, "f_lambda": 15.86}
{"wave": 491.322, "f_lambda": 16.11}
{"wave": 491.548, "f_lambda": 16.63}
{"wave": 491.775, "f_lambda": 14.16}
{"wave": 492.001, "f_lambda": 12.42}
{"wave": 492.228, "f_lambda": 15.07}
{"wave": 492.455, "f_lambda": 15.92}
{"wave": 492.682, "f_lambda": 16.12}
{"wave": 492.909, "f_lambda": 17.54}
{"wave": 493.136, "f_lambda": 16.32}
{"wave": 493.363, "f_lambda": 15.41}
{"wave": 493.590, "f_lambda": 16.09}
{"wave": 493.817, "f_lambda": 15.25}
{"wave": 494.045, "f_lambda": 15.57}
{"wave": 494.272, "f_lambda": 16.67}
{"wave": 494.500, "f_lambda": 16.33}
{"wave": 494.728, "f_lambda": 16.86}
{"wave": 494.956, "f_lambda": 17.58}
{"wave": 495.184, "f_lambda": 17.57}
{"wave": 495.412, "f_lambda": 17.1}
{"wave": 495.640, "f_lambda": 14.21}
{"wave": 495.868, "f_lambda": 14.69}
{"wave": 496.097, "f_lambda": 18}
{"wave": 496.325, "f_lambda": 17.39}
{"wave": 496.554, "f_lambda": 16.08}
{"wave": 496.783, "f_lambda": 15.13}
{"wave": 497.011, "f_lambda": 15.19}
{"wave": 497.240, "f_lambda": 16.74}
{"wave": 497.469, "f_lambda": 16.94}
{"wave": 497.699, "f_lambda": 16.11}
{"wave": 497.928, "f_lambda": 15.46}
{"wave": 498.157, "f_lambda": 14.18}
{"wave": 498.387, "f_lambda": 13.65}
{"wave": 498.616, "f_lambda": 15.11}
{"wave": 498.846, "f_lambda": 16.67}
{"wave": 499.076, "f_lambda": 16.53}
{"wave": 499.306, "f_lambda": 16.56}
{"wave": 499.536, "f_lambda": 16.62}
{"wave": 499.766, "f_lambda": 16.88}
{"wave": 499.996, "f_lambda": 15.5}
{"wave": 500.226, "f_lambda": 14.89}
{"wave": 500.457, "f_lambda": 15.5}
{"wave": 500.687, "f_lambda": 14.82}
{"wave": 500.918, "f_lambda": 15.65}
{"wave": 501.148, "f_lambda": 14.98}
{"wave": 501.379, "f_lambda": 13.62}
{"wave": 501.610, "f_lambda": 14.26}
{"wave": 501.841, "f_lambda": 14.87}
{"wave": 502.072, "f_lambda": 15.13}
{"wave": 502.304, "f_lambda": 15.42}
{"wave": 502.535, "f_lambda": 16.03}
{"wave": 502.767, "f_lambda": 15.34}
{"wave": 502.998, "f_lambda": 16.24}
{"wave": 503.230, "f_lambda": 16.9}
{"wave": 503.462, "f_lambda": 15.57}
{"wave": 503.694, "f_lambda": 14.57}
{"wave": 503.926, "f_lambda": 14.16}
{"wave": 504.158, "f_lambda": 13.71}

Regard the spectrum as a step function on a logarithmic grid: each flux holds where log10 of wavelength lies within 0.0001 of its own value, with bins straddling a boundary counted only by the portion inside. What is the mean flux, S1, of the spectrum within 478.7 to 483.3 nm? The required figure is 16.9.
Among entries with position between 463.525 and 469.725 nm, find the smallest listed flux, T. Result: 15.03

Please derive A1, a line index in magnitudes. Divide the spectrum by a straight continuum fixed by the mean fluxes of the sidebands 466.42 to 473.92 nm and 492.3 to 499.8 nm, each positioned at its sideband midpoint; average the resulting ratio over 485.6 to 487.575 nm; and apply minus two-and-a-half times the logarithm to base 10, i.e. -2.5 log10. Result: 0.12 mag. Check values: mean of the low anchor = 16.3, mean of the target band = 14.6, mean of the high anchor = 16.1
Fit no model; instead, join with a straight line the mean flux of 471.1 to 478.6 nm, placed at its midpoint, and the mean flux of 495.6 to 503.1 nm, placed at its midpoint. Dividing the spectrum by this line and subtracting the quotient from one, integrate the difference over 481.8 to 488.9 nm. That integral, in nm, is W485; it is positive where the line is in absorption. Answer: 0.12 nm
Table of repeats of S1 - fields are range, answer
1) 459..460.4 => 16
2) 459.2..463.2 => 16.6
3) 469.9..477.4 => 16.4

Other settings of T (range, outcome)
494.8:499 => 13.65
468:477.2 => 14.47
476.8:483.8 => 15.29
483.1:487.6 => 12.31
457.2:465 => 14.91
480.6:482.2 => 16.79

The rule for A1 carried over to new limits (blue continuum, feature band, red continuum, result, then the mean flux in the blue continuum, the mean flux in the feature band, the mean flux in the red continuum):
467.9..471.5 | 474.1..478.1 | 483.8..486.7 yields -0.03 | 16.2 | 16.5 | 15.8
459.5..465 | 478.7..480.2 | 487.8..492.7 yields -0.05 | 16.6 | 17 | 16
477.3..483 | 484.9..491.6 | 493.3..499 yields 0.04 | 16.8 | 15.9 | 16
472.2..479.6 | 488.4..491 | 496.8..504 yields -0.04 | 16.5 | 16.5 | 15.5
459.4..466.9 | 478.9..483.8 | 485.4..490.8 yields -0.07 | 16.6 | 16.9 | 15.7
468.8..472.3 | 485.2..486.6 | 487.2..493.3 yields 0.05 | 16.3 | 15.2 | 15.9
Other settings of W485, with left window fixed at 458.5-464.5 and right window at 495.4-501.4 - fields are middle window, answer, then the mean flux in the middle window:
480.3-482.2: -0.104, 17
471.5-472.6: -0.038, 16.9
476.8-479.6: -0.089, 16.7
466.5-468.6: 0.037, 16.2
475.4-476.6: 0.041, 15.7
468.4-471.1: 0.072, 16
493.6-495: -0.042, 16.3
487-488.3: 0.073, 15.1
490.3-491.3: -0.054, 16.8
